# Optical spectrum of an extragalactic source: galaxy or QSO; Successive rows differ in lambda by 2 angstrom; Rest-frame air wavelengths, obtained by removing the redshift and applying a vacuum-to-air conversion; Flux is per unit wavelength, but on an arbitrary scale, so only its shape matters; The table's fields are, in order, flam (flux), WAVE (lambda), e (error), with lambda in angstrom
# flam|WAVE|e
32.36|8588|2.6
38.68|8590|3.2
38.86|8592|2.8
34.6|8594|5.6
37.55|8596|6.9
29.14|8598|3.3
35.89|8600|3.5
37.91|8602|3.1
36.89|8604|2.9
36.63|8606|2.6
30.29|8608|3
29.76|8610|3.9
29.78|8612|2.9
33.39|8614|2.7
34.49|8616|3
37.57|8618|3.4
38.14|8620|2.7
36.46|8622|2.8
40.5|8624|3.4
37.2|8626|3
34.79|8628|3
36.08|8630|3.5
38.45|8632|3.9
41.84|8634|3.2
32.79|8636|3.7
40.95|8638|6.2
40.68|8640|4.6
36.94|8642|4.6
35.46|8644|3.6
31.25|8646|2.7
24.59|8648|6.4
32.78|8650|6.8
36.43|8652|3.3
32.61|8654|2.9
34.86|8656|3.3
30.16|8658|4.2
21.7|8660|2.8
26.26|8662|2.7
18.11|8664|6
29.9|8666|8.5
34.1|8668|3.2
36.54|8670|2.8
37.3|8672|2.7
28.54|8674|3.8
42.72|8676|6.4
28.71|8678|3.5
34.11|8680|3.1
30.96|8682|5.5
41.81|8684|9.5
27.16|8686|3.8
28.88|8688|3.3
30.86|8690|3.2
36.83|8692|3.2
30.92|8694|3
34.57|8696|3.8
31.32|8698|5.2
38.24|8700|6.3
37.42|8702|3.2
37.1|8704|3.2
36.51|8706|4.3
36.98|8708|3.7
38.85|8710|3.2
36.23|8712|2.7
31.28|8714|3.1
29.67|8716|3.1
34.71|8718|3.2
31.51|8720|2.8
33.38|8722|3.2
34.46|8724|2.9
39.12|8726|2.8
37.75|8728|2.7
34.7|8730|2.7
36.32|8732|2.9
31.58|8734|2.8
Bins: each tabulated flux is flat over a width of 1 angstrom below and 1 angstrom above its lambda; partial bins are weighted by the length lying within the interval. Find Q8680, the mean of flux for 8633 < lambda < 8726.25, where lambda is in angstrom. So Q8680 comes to 33.5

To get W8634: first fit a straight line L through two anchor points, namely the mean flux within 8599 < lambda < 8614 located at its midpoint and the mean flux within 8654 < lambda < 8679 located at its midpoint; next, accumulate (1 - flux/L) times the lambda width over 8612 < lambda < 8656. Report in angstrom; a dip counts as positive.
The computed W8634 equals -4.4 angstrom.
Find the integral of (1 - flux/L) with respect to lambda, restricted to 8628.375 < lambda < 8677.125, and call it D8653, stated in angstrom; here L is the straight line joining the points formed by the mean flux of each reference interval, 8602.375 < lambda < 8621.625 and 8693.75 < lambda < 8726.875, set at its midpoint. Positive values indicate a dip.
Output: 1.65 angstrom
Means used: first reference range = 34.3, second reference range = 34.9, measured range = 33.4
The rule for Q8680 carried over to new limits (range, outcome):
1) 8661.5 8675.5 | 30.7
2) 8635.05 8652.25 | 34.6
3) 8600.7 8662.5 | 34.5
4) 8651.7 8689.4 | 31.5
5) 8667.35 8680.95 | 34.6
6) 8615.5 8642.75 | 37.7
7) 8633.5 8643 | 38.5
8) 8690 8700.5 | 33.9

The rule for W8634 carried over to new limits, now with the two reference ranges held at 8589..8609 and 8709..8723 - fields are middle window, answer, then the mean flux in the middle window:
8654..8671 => 2.7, 29.2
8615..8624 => -0.5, 37.1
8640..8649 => 0.5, 33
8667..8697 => 0.6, 33.6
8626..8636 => -0.6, 37.2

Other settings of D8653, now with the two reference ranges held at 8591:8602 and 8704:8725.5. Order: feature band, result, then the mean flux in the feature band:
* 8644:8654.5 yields 1.0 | 31.9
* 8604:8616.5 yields 1.0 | 32.7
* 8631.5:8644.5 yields -1.1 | 38.3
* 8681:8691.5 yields 0.8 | 32.2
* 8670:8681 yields 0.1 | 34.5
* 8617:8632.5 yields -0.9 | 37.4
